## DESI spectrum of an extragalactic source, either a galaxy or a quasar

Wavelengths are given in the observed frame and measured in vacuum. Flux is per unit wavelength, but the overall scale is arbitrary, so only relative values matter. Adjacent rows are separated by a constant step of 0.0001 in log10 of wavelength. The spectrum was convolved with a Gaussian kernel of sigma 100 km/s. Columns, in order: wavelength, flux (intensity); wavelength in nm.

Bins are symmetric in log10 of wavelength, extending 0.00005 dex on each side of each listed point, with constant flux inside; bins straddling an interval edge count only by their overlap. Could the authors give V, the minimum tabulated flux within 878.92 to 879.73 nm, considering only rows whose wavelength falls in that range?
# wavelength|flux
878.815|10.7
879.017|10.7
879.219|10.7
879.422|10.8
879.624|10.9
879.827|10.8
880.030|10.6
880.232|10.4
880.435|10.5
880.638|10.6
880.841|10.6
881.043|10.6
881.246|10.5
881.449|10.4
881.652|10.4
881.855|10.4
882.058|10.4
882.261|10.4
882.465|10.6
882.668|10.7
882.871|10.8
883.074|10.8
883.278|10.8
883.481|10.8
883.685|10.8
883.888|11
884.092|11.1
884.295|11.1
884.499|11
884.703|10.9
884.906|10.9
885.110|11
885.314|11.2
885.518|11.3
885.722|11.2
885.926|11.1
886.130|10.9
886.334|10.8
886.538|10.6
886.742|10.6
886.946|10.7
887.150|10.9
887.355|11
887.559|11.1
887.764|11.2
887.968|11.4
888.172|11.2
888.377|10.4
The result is 10.7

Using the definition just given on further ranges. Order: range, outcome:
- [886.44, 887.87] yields 10.6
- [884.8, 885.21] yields 10.9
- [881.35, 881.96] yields 10.4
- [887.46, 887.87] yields 11.1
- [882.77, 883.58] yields 10.8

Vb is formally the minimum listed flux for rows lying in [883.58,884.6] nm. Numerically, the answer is 10.8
